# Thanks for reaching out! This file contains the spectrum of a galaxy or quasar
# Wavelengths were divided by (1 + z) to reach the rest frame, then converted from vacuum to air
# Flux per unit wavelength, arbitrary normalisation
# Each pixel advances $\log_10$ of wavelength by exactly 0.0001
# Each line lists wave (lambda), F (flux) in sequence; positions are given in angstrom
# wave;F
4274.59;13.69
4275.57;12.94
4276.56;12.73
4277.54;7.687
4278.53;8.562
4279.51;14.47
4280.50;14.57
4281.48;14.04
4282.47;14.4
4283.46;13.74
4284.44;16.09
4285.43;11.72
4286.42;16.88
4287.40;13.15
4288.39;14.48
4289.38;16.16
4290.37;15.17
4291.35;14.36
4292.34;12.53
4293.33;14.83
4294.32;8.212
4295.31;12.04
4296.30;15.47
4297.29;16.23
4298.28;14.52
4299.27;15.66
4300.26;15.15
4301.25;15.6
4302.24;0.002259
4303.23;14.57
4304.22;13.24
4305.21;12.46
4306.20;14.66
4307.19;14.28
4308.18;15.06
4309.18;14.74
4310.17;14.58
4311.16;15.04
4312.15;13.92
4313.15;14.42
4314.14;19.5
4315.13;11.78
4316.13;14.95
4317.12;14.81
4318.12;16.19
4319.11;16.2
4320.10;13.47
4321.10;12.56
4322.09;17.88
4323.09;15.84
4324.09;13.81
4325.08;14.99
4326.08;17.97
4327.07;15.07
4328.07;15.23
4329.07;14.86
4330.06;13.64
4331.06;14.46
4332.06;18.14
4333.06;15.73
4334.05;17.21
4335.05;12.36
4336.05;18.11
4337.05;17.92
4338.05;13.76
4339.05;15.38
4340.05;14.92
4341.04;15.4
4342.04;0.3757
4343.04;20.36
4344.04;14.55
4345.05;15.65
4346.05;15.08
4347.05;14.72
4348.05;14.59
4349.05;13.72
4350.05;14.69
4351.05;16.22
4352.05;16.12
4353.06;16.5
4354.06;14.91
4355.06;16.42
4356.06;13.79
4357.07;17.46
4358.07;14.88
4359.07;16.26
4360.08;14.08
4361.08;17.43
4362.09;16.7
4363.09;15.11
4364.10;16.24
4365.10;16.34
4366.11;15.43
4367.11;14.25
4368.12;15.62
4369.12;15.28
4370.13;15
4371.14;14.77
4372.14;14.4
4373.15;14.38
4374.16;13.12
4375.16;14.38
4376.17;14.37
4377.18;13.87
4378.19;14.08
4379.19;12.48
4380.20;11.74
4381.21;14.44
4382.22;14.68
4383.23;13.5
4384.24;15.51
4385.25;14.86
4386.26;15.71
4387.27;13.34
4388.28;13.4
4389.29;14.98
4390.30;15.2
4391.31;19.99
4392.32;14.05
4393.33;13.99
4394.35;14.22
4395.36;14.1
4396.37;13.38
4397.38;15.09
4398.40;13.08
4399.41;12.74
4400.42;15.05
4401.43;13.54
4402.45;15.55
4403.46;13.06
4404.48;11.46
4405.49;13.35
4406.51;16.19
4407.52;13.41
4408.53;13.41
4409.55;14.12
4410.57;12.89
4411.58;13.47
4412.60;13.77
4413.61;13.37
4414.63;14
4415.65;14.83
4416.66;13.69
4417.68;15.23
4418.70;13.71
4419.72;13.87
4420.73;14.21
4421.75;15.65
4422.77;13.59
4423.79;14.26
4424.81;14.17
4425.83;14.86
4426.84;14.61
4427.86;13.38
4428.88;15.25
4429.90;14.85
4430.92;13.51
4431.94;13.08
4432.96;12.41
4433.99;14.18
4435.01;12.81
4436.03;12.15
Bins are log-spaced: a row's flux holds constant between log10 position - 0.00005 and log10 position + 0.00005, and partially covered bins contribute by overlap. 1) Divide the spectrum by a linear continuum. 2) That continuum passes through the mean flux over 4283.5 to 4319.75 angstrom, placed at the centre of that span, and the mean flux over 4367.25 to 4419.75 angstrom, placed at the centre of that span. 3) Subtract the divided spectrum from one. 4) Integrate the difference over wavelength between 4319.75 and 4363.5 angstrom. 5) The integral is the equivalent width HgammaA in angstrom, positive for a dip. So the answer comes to -3.2 angstrom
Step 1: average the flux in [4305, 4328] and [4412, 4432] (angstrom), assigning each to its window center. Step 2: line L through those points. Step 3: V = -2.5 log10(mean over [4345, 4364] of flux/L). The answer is -0.06 mag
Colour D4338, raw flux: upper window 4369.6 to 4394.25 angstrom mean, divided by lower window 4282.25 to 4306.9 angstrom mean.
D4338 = 1.1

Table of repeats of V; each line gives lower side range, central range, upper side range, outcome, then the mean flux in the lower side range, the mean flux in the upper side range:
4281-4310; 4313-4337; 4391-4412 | -0.12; 13.8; 14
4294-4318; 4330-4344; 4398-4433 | -0.07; 13.9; 14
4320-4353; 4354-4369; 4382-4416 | -0.07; 15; 14.2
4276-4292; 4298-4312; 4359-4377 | 0.04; 13.6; 15.1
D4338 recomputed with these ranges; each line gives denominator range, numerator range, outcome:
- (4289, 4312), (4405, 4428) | 1.03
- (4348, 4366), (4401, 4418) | 0.88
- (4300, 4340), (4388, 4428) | 0.96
